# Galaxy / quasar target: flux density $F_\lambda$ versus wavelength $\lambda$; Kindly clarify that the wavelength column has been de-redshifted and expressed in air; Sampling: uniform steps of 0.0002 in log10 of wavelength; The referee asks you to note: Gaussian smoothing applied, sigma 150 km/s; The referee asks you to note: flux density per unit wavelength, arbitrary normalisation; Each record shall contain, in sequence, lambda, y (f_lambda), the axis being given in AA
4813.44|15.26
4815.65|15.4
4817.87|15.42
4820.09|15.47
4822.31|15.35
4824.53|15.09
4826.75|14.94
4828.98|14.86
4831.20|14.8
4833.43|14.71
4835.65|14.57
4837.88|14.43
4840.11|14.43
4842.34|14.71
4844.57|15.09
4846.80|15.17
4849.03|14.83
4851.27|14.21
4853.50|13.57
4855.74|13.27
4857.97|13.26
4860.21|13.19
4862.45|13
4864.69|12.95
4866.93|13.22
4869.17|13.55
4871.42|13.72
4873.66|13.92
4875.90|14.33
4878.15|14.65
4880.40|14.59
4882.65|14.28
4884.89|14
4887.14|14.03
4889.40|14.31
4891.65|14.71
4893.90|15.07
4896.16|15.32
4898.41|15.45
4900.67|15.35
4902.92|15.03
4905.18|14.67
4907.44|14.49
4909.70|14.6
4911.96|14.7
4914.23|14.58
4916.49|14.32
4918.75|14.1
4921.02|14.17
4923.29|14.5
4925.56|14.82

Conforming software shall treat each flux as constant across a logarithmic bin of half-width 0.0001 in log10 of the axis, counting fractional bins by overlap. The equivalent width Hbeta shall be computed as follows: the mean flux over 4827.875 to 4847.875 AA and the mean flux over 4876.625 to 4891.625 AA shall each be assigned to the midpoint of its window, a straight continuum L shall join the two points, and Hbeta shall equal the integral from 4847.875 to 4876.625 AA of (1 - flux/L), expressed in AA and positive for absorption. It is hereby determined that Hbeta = 1.8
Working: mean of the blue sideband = 14.8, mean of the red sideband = 14.3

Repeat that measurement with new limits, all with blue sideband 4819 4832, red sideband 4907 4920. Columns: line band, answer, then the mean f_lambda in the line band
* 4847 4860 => 0.9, 13.9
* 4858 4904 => 1.5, 14.2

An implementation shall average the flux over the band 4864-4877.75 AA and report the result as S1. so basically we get 13.7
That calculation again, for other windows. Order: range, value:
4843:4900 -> 14.2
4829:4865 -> 14.2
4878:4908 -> 14.7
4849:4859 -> 13.7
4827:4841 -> 14.7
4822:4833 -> 15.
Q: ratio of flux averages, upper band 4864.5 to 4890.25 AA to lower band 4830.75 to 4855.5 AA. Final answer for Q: 1.0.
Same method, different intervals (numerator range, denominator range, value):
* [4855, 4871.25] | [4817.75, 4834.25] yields 0.88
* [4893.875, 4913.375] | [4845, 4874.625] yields 1.09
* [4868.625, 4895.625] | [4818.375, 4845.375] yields 0.96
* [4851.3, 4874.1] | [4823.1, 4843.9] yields 0.91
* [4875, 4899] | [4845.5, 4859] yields 1.04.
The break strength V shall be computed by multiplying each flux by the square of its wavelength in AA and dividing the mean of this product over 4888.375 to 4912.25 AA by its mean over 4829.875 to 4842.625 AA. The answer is 1.0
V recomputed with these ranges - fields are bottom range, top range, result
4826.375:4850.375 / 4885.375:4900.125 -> 1.02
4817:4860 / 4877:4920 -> 1.03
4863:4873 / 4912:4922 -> 1.09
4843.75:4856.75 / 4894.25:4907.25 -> 1.08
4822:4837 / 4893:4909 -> 1.04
